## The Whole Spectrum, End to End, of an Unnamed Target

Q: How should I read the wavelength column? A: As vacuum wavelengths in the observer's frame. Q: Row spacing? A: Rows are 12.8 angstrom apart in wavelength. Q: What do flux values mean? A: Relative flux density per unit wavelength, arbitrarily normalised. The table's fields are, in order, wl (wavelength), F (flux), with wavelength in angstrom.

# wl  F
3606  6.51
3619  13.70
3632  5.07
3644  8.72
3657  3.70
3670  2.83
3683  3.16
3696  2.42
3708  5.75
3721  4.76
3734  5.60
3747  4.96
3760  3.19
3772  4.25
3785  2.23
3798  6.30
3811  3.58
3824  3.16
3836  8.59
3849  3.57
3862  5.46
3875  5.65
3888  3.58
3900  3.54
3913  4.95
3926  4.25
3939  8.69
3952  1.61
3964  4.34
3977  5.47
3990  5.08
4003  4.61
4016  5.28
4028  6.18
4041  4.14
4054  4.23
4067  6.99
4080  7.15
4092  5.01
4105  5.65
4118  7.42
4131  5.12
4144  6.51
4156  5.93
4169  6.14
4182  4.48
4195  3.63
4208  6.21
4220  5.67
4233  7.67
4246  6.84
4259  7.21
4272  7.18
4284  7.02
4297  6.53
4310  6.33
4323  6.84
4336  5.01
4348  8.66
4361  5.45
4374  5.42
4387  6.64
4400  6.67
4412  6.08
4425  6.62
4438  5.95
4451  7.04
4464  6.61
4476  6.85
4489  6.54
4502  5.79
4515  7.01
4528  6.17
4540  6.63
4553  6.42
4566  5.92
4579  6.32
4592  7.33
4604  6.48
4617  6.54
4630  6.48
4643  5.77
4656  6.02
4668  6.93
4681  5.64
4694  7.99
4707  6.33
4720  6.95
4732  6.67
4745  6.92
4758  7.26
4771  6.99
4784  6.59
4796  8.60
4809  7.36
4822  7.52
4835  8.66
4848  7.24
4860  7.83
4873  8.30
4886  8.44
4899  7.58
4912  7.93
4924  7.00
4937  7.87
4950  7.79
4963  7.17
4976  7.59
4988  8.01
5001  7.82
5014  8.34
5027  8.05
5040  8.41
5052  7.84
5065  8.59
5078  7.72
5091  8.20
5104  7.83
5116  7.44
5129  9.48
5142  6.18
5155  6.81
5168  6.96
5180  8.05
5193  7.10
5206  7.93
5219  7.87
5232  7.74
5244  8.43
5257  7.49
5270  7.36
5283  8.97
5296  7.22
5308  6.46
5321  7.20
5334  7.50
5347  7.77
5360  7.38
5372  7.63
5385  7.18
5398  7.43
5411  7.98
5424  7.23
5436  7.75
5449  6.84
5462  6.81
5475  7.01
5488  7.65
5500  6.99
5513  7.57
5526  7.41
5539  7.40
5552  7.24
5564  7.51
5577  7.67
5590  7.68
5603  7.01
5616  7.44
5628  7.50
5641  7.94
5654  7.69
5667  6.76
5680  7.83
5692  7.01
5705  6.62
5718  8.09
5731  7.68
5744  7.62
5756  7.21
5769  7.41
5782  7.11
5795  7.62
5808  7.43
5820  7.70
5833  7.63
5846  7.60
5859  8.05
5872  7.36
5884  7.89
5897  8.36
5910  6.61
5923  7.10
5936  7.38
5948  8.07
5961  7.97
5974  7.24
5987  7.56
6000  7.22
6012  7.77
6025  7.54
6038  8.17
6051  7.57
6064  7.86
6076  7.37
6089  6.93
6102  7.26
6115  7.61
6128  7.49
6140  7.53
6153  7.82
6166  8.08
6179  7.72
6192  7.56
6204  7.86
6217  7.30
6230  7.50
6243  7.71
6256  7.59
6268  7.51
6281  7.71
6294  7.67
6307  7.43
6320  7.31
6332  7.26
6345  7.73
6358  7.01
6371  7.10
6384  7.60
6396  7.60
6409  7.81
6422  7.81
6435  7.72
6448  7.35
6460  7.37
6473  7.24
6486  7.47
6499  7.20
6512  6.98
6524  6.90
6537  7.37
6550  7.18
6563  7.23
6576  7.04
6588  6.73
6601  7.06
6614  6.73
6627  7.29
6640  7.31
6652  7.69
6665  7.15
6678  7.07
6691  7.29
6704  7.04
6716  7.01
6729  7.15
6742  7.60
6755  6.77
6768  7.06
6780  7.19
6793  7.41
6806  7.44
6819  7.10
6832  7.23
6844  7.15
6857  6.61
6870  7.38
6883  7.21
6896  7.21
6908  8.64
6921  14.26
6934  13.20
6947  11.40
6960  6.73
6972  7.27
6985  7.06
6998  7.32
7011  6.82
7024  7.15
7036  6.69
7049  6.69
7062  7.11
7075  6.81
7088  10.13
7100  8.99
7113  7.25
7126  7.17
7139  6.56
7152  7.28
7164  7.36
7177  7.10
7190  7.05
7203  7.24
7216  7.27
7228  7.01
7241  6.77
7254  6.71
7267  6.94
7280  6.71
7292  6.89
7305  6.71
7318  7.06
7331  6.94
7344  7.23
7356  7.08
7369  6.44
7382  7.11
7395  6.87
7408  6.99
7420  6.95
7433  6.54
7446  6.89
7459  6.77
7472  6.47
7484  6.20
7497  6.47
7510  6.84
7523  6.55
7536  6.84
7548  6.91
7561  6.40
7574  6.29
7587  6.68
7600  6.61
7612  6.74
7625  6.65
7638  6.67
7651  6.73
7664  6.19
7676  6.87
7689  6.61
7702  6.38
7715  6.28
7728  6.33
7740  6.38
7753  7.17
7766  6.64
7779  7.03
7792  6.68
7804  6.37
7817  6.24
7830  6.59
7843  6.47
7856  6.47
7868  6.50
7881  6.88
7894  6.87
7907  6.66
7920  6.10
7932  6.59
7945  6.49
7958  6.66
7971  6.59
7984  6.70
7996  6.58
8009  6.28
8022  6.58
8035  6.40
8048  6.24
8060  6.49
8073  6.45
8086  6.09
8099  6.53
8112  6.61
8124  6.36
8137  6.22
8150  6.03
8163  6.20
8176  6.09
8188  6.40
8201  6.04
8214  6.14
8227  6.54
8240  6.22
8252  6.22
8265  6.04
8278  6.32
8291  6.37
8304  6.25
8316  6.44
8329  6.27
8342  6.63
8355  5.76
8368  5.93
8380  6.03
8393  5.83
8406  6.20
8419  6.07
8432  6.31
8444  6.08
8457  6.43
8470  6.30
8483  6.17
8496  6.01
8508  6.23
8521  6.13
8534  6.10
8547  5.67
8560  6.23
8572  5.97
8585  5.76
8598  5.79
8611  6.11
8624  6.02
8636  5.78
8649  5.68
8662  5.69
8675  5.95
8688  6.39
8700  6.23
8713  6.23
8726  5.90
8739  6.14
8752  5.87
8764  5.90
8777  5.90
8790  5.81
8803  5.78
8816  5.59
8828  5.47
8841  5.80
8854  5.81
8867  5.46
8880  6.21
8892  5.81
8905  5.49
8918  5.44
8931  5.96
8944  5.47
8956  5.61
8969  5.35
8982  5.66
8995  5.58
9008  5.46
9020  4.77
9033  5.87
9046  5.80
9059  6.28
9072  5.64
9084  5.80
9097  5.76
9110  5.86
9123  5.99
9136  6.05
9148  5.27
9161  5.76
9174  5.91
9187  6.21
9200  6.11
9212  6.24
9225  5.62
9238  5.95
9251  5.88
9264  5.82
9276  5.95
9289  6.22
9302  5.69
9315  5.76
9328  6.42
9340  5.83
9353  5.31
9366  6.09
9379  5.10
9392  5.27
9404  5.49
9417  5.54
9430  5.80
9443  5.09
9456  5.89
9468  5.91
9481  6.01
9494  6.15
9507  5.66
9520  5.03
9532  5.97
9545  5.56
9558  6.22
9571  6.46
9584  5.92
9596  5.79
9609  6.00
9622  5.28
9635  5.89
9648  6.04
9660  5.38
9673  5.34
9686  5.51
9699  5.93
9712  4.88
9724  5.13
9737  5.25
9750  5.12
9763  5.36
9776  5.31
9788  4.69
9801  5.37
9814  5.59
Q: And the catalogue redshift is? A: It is 0.055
